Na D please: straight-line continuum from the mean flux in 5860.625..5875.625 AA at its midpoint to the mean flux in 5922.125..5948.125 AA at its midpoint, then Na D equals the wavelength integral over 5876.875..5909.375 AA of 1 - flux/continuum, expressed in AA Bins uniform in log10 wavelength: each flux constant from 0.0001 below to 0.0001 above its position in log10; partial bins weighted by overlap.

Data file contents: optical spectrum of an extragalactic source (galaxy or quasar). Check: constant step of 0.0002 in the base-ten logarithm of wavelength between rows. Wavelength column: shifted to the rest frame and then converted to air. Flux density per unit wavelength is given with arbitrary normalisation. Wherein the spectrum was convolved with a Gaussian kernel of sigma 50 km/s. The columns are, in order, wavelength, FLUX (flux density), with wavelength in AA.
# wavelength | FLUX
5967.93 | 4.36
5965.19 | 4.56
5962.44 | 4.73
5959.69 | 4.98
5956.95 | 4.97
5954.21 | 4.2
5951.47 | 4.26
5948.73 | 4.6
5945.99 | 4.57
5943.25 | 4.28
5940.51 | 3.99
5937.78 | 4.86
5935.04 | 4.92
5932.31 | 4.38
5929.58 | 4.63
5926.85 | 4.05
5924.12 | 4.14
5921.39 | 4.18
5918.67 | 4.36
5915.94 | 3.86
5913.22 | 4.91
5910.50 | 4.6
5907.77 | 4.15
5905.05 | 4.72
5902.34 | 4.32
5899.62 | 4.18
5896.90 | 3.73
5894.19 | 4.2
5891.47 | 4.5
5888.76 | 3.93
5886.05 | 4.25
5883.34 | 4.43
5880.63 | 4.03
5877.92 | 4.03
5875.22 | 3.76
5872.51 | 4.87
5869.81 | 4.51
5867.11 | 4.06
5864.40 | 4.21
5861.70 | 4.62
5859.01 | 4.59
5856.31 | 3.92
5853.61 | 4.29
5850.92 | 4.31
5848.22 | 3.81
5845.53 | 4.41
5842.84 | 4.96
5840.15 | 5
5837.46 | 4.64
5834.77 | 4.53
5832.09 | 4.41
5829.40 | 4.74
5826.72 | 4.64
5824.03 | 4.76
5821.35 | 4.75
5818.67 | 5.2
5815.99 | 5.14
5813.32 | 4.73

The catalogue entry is 1.32 AA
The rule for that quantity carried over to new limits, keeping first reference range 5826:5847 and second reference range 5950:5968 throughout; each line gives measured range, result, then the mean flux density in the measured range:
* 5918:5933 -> 1.1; 4.28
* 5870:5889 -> 1.7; 4.22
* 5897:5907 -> 0.7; 4.31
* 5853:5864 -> 0.7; 4.35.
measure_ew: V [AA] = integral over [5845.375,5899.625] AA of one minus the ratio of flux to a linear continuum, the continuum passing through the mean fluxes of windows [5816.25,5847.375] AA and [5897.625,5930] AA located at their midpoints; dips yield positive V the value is 3.7 AA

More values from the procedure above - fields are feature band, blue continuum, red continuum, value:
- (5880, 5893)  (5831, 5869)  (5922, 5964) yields 0.6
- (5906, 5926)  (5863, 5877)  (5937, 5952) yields 0.2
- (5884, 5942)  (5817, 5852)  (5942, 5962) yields 3.3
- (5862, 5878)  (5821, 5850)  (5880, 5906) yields 0.3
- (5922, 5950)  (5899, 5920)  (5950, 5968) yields 0.4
